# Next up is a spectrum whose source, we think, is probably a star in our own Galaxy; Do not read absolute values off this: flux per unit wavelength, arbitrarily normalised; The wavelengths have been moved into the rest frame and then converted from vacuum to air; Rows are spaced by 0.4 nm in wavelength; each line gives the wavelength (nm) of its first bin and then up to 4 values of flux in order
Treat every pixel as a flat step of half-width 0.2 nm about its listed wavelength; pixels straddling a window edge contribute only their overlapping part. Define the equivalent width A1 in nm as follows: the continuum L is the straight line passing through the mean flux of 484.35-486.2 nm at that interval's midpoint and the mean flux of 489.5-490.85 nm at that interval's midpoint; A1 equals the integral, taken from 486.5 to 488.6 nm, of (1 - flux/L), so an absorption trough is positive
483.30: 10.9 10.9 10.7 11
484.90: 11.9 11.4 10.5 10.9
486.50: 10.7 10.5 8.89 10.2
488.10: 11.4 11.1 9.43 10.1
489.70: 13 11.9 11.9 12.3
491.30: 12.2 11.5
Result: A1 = 0.23 nm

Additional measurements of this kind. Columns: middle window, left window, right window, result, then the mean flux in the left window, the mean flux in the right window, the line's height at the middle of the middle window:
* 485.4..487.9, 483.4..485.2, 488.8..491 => 0.211 nm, 11.1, 11.5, 11.3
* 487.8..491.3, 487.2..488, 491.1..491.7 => -0.148 nm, 9.86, 12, 10.9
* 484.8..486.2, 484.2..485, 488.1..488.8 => 0.009 nm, 11.3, 10.9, 11.2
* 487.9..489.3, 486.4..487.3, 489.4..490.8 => 0.082 nm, 10.2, 12.1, 11.2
